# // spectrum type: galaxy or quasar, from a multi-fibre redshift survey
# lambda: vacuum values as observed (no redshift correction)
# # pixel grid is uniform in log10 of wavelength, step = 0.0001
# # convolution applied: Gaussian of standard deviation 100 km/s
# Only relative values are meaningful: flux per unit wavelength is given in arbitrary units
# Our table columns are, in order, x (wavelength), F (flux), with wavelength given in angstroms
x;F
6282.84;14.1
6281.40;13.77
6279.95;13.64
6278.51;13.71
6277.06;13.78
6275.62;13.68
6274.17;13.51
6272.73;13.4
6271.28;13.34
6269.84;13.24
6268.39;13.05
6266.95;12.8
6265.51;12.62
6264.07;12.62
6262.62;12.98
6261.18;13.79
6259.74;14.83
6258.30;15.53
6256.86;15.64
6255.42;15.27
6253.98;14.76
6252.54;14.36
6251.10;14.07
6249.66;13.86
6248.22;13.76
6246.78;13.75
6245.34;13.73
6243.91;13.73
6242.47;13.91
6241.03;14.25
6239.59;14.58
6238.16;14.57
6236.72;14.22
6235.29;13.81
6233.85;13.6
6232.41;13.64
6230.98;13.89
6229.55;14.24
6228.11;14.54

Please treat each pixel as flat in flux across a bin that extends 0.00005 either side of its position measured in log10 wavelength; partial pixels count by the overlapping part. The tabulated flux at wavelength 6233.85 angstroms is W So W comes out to 13.6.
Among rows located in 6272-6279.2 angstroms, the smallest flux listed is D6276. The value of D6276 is 13.4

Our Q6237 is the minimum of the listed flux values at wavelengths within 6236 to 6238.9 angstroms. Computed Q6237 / 14.22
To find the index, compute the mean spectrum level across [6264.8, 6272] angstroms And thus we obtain 13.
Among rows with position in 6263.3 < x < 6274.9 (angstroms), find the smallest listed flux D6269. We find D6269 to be 12.62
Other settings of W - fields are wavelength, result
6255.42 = 15.27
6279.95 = 13.64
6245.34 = 13.73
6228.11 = 14.54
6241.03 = 14.25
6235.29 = 13.81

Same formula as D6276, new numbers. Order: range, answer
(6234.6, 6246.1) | 13.73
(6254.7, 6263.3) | 12.98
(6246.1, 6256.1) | 13.75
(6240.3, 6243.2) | 13.91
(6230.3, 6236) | 13.6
